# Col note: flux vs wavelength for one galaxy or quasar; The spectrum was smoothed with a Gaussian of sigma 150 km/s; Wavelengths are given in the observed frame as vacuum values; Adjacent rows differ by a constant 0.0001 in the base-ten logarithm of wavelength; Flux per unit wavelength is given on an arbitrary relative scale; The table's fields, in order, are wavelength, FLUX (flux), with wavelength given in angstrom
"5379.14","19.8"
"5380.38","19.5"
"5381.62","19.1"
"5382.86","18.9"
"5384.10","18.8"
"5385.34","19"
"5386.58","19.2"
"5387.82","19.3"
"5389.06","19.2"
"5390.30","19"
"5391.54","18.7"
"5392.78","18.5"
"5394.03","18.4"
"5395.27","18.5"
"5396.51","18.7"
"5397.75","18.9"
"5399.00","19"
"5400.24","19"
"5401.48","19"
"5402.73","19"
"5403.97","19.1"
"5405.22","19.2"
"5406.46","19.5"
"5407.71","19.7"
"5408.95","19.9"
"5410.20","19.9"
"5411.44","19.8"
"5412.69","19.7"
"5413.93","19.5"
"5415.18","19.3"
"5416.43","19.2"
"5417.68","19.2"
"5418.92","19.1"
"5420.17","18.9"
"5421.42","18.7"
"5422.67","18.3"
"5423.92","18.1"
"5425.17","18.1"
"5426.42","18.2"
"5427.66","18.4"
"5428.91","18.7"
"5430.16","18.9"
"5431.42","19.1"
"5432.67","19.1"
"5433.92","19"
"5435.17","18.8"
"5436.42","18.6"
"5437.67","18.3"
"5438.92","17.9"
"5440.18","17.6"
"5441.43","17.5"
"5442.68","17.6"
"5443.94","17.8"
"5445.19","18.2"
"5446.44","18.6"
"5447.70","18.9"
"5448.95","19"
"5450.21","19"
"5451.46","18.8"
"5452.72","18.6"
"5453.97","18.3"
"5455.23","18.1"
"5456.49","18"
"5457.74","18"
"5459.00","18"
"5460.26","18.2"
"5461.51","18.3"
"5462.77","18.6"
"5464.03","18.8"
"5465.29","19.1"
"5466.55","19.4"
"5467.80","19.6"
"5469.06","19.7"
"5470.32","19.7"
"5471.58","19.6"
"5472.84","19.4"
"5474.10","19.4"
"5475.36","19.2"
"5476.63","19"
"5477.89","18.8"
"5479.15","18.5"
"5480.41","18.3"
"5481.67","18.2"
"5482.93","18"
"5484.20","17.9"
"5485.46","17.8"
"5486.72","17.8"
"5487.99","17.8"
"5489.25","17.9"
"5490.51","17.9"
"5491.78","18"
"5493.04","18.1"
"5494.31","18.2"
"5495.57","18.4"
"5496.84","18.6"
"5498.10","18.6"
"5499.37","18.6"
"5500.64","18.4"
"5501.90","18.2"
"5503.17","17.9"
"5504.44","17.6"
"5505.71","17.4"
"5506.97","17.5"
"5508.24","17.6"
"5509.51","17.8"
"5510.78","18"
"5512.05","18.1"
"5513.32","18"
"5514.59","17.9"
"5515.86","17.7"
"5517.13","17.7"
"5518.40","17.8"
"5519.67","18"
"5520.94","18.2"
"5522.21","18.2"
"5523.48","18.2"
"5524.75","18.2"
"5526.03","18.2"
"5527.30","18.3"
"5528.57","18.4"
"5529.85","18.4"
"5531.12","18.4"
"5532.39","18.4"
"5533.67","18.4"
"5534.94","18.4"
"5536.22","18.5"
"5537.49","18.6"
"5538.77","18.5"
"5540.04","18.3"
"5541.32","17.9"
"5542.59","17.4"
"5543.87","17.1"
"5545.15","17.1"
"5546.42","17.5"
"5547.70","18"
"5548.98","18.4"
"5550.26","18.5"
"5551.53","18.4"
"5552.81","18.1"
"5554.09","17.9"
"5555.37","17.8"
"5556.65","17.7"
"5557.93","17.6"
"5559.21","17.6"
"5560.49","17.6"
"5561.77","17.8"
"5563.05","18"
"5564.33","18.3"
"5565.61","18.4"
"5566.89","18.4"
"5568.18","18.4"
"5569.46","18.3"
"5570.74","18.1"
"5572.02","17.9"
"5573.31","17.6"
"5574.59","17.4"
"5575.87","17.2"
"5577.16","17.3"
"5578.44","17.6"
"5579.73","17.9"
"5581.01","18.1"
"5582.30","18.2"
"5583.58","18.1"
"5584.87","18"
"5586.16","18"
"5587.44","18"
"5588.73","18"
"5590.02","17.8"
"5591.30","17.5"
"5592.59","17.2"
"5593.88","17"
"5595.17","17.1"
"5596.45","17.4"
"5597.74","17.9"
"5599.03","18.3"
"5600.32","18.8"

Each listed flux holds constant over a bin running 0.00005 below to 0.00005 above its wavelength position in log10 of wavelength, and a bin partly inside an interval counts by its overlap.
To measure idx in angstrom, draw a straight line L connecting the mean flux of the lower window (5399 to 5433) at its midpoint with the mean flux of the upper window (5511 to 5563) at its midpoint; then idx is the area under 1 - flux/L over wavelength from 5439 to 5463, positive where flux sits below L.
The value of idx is 0.65 angstrom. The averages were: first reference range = 19.1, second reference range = 18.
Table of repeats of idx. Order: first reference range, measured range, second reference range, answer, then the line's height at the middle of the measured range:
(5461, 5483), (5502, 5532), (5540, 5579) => 0.69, 18.4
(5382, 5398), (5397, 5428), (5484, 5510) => -0.65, 18.7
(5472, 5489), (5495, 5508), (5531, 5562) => 0.15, 18.3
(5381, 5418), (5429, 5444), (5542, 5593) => 0.38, 18.9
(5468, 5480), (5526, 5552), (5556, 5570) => 0.28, 18.3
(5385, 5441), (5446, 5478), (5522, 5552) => -0.42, 18.6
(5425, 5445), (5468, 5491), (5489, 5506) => -0.53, 18.2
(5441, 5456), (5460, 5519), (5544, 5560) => -0.63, 18.2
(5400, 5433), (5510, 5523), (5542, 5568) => 0.18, 18.2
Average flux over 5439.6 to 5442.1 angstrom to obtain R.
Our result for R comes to 17.6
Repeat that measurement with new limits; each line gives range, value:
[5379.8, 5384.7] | 19.1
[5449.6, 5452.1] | 18.9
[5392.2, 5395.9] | 18.4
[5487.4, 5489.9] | 17.9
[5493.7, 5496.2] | 18.3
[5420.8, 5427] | 18.3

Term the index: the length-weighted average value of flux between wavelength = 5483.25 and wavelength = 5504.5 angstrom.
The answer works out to 18.1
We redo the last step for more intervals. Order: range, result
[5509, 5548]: 18.1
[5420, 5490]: 18.5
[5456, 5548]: 18.3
